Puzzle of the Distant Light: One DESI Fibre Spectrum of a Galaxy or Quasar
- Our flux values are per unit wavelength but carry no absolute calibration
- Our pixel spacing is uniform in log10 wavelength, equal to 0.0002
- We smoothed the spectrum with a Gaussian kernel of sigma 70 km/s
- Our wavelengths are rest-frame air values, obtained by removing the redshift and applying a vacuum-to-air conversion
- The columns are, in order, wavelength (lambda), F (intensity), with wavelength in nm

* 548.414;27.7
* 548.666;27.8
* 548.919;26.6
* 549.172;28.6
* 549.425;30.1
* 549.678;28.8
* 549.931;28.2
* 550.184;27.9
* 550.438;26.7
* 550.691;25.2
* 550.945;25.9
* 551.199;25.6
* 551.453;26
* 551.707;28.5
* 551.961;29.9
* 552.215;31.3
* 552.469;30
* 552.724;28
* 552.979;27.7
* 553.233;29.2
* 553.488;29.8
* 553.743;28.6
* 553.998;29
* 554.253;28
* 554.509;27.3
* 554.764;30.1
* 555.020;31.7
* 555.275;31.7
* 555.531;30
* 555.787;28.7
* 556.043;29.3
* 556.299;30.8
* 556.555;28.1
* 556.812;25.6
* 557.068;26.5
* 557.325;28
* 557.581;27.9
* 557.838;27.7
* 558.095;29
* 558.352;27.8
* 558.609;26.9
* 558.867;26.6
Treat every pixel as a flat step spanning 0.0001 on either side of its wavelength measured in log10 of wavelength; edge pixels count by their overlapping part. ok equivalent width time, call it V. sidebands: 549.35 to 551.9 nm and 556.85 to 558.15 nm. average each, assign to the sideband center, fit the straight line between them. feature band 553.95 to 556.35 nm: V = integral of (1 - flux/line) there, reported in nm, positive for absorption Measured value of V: -0.187 nm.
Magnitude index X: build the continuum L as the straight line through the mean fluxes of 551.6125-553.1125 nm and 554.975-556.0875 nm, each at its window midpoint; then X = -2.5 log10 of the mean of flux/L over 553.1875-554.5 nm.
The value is 0.04 mag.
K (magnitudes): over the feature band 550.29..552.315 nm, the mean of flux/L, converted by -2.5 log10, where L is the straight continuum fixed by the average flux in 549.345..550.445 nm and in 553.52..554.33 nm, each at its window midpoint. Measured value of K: 0.05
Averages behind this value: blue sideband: 28.4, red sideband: 28.7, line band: 27.3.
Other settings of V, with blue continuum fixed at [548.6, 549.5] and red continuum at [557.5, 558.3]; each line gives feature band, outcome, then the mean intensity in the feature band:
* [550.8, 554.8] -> -0.03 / 28.4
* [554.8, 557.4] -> -0.08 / 29.1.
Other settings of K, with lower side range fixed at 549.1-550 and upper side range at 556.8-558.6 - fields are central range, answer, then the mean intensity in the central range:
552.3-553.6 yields -0.022 mag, 29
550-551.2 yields 0.095 mag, 26.4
